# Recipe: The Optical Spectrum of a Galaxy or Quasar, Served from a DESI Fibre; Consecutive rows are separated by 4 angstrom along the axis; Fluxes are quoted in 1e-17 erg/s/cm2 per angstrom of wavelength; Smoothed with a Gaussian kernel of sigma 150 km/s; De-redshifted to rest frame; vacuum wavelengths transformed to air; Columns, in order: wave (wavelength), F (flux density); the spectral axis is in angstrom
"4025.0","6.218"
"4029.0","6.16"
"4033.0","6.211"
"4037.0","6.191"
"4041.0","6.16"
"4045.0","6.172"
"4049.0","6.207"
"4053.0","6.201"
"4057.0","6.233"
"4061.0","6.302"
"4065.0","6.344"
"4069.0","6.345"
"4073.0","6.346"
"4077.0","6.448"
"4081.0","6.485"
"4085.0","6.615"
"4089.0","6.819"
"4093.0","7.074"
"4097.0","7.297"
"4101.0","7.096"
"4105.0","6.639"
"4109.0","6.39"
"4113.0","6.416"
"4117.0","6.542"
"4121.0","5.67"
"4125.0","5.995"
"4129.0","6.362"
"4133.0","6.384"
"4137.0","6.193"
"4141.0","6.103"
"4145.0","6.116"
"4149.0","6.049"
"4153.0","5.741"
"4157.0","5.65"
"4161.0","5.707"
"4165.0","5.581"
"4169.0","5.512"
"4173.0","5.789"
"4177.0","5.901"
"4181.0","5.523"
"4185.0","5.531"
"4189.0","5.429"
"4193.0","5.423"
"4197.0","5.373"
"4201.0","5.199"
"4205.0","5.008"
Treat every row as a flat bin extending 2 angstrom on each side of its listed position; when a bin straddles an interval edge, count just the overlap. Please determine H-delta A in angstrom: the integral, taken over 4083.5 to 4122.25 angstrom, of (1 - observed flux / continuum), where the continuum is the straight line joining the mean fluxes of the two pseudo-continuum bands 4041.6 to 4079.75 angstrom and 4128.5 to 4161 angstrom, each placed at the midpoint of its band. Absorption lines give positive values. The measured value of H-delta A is -3.2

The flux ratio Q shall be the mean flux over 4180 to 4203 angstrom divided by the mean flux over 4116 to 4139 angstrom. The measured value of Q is 0.9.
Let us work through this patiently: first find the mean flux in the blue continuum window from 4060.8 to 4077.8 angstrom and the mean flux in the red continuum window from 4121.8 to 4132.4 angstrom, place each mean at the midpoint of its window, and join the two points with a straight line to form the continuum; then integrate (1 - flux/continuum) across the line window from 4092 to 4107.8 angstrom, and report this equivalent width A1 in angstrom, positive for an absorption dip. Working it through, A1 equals -1.9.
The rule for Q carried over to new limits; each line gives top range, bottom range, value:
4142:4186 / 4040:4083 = 0.91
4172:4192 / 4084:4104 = 0.80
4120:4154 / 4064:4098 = 0.92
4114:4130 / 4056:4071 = 0.97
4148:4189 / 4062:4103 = 0.85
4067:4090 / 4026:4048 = 1.05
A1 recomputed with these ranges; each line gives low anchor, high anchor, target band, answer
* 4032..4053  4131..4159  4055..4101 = -3.47 angstrom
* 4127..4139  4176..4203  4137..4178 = 0.79 angstrom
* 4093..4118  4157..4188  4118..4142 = 0.81 angstrom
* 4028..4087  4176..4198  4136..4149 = -0.75 angstrom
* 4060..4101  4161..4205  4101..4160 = -0.91 angstrom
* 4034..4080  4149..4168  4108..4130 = -1.08 angstrom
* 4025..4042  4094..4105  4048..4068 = 0.78 angstrom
